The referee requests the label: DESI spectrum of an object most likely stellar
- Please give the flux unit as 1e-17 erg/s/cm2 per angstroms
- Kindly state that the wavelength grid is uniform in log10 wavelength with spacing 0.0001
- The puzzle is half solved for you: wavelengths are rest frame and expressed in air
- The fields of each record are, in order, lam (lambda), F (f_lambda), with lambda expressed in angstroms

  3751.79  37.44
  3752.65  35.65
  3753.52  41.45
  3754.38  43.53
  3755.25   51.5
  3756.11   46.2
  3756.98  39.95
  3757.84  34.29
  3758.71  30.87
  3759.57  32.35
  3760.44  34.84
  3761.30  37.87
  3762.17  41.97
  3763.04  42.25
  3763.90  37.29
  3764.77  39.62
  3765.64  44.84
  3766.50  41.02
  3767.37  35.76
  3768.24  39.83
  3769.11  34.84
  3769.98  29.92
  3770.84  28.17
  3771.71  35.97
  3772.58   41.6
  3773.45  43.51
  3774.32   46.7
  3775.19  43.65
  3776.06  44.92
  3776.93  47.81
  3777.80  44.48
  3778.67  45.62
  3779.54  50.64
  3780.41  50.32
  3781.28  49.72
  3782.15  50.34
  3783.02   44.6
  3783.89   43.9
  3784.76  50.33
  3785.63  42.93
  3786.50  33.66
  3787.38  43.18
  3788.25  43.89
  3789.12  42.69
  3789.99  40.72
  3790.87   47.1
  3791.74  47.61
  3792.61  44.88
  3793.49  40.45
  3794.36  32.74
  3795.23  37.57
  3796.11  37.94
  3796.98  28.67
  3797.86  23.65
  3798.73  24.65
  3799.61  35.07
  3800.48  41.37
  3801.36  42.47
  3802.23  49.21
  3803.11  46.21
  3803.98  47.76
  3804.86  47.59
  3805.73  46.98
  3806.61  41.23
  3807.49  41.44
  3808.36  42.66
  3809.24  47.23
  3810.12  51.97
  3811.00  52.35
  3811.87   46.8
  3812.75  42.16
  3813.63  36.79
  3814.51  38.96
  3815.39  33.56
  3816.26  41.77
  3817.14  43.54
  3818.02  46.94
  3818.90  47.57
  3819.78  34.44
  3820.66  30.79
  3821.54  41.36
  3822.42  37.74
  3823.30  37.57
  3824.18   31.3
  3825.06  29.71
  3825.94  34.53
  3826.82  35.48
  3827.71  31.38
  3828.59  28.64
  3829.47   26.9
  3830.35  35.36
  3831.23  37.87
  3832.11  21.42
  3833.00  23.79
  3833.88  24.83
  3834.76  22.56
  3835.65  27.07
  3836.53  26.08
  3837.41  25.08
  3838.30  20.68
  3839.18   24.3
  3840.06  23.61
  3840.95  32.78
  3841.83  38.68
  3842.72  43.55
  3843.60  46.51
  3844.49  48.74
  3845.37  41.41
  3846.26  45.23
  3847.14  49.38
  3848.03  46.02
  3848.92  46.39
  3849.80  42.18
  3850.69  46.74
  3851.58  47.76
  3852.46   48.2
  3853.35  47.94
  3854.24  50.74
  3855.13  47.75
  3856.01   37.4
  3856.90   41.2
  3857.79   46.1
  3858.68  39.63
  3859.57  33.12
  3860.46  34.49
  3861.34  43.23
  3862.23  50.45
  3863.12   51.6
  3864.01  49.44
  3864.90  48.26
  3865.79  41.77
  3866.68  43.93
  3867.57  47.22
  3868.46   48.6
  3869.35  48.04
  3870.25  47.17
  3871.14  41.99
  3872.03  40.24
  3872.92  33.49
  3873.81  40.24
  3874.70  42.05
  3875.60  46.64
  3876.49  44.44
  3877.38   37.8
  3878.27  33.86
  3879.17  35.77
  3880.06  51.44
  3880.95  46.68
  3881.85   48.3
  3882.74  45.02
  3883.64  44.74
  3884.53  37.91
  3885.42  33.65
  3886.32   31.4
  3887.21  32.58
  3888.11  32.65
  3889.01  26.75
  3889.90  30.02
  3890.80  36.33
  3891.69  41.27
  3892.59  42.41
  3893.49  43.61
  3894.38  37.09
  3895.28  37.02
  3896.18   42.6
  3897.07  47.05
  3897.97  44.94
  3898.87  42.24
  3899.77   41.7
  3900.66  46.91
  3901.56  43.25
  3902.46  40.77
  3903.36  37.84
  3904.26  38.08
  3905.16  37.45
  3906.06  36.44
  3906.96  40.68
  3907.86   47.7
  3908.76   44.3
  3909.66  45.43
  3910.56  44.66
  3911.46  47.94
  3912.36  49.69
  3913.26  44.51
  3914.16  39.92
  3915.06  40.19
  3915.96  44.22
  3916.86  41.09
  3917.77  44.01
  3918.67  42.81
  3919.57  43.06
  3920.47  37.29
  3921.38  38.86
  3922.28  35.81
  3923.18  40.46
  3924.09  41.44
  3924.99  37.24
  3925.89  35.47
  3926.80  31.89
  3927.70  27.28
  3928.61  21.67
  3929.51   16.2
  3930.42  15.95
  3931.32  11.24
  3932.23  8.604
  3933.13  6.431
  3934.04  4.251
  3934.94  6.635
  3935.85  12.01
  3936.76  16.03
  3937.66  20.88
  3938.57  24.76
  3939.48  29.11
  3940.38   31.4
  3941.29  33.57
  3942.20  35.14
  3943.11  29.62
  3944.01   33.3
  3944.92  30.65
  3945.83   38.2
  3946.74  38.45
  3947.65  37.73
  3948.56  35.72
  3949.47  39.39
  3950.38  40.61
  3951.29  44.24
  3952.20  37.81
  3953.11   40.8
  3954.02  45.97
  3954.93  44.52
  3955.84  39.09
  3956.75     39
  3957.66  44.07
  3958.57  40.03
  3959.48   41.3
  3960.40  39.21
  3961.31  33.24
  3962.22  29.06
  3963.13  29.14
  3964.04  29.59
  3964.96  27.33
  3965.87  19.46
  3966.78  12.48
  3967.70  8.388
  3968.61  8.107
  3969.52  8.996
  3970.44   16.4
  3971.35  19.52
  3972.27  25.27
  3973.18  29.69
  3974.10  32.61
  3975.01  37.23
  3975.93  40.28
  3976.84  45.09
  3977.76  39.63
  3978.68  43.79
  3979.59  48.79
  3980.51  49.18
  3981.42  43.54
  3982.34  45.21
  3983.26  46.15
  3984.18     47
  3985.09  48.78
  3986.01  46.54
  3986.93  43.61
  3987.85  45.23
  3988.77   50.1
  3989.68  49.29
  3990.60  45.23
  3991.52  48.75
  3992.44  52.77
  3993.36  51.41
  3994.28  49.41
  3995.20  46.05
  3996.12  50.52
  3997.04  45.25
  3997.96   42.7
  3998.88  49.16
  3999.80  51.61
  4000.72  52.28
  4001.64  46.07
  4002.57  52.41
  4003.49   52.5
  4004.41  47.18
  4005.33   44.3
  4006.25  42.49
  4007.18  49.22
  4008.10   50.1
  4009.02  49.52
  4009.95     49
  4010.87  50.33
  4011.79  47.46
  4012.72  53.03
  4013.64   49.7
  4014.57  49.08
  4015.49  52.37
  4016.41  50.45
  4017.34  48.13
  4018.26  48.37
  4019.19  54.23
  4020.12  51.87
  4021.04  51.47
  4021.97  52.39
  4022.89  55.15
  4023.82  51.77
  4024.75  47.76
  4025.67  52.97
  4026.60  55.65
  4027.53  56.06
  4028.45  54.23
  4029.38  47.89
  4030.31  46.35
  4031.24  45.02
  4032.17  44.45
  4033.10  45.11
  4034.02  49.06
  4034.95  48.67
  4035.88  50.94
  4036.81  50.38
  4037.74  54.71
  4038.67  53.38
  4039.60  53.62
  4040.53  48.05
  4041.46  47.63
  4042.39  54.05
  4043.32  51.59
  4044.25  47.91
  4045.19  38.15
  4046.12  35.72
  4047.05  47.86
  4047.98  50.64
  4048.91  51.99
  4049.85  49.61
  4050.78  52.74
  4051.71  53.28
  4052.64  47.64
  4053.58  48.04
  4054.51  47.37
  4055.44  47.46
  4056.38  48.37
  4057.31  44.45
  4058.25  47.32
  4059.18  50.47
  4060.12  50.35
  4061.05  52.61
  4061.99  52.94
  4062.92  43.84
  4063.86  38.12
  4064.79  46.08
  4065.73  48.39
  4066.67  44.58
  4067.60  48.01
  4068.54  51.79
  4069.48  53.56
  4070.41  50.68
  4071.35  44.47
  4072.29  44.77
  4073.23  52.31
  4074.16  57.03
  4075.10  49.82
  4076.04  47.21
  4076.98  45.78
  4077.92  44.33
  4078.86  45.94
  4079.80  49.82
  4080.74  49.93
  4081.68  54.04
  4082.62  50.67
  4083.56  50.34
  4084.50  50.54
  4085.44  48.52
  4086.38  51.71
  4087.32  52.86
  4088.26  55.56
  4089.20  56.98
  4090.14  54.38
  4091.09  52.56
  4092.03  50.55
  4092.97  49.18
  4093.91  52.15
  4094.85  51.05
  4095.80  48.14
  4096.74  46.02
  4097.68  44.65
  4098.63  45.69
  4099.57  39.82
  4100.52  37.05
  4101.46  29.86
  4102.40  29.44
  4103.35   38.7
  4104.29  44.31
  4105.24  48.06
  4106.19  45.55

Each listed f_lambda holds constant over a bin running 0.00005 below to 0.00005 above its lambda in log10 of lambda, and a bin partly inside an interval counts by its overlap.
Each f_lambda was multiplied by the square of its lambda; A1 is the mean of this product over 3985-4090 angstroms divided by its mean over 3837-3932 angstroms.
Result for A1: 1.33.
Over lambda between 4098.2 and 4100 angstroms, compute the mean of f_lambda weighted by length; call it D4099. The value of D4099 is 42.8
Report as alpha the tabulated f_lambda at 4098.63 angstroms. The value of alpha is 45.69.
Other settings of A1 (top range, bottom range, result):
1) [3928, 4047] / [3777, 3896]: 1.09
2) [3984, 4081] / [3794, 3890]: 1.37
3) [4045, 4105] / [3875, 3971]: 1.49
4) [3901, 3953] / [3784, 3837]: 0.94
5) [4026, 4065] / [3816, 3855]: 1.48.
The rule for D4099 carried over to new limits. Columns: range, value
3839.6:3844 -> 36.9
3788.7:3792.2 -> 44.6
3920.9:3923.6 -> 38.3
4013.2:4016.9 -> 50.4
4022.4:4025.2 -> 51.6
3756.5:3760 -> 34.5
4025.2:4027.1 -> 54.3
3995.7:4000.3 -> 47.9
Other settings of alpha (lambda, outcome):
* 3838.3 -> 20.68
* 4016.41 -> 50.45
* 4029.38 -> 47.89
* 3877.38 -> 37.8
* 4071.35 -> 44.47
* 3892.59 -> 42.41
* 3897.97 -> 44.94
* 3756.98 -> 39.95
